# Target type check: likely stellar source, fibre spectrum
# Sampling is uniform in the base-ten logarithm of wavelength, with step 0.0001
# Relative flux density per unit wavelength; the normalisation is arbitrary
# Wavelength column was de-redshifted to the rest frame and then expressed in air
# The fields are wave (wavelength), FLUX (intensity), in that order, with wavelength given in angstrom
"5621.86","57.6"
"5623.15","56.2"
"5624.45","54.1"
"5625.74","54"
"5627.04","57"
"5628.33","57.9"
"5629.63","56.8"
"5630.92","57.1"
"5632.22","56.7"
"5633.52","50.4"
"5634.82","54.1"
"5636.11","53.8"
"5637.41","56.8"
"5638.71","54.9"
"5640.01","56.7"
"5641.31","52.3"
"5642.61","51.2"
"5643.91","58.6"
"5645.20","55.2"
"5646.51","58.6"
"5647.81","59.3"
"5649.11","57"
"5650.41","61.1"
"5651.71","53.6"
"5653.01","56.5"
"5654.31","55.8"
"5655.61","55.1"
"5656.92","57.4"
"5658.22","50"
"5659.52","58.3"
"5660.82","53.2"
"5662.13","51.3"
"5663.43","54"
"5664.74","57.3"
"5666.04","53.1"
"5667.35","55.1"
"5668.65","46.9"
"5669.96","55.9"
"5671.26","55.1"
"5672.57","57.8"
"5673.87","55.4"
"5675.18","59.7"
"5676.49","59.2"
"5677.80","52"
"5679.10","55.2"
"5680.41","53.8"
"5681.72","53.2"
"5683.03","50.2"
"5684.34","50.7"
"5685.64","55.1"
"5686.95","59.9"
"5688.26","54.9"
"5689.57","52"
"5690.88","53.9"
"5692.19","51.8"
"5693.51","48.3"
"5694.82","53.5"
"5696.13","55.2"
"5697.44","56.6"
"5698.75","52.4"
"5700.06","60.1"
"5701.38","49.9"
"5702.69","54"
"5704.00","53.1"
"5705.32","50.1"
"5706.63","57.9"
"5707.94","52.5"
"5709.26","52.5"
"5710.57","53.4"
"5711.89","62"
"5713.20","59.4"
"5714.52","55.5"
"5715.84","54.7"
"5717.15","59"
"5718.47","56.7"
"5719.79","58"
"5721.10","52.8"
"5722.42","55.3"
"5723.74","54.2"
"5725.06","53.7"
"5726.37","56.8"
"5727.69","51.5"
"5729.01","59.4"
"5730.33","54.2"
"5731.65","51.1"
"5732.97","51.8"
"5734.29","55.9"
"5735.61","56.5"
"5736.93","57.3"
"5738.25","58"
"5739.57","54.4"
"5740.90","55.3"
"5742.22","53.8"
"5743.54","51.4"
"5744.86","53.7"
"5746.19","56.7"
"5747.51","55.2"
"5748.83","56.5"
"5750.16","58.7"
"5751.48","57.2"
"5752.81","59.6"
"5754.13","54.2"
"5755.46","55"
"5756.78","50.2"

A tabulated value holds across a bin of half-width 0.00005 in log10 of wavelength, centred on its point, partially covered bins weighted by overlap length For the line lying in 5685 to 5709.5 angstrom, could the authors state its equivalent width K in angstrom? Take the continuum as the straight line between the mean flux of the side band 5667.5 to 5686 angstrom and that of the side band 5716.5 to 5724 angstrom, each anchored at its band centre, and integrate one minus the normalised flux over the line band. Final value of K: 0.55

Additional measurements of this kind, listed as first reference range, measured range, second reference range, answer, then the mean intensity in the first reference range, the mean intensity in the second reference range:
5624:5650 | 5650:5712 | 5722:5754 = 1.3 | 55.7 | 55.3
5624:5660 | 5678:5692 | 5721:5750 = 0.4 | 55.7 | 54.9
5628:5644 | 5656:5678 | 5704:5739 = 0.1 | 55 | 55.4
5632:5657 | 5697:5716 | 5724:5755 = 0.2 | 55.7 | 55.3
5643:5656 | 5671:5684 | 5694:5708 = 0.1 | 57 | 54.2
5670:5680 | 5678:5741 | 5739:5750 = 1.0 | 56.3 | 54.8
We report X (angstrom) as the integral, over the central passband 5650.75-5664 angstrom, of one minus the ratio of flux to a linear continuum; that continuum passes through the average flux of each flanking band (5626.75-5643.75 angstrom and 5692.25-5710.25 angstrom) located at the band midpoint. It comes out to 0.0 angstrom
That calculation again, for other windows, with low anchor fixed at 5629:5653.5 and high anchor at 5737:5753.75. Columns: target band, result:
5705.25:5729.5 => 0.1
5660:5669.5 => 0.5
